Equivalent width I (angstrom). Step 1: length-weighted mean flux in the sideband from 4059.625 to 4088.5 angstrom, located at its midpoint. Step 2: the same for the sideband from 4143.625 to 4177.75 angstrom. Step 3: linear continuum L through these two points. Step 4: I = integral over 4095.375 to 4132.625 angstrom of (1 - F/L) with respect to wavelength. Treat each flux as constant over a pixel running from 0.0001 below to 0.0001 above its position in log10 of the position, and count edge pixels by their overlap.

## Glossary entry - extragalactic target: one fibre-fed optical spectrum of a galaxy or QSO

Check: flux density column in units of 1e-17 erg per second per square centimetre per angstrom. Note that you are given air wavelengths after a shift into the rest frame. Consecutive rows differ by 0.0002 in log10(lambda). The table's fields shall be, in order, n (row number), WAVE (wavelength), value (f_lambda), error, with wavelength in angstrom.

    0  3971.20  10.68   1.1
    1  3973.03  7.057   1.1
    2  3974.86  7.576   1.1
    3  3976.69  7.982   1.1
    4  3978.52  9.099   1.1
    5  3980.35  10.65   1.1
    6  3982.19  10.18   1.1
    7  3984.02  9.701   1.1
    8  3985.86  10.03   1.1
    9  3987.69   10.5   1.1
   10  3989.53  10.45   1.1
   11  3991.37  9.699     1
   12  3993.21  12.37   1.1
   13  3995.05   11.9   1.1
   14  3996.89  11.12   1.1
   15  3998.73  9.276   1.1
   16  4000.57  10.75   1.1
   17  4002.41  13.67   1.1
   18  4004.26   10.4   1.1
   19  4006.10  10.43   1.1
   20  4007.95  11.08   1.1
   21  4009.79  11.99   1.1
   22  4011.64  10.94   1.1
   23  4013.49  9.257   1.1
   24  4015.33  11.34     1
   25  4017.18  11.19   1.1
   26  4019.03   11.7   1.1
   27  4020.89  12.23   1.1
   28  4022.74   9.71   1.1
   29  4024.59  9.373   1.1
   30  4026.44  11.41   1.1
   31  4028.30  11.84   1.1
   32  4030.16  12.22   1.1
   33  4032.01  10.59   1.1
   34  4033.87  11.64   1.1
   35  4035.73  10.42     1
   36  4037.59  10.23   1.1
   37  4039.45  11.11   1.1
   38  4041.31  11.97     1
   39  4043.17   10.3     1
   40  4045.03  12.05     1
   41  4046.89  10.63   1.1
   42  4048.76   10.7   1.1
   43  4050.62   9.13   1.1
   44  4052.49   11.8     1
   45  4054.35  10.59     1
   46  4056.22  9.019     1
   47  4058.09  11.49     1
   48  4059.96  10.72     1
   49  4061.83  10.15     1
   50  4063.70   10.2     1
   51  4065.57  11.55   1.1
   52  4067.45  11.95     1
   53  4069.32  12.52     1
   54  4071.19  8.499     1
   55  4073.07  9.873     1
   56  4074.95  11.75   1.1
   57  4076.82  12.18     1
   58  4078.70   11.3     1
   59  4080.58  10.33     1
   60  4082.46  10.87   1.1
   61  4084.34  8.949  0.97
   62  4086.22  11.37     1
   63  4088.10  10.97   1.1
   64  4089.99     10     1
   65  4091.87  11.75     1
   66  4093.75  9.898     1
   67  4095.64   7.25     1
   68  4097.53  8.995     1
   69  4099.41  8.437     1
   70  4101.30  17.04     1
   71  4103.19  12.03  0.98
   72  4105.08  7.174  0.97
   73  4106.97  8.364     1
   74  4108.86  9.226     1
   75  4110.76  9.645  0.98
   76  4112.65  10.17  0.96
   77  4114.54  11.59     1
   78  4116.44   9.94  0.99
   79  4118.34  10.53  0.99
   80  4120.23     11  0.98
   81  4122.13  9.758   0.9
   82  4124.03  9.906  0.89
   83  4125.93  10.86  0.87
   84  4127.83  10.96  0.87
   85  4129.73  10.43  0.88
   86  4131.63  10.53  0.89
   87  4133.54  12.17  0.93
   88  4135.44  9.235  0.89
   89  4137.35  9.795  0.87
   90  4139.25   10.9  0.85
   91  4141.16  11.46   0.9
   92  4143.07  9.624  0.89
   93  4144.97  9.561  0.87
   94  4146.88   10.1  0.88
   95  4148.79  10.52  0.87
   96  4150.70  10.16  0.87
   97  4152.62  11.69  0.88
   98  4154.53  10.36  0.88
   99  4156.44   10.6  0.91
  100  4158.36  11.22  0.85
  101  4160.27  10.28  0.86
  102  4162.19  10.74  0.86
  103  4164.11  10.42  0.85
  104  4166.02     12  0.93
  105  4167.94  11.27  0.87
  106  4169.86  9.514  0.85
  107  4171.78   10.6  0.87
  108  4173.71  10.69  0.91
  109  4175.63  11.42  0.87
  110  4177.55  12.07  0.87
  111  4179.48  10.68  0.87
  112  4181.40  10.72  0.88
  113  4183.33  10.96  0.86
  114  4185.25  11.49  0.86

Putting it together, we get 1.8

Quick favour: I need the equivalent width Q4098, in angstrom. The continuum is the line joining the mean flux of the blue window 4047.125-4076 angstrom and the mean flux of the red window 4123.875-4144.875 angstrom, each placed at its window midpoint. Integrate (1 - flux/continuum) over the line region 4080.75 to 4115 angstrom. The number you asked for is 1.3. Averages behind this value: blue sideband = 10.7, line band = 10.2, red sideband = 10.5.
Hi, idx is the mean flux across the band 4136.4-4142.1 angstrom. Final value 10.7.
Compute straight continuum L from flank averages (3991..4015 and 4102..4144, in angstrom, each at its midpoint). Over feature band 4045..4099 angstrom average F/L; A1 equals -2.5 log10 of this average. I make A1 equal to 0.01 mag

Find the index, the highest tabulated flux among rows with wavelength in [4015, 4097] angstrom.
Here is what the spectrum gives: 12.52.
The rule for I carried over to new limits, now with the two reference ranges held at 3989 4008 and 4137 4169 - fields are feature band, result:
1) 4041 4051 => 0.1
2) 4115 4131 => 0.4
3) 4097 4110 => 0.7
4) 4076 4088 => 0.0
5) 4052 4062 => 0.2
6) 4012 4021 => 0.0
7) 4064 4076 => -0.2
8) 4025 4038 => -0.3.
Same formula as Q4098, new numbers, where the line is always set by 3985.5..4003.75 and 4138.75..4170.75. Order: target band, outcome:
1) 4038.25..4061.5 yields 0.20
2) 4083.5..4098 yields 1.12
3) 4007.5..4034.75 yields -0.43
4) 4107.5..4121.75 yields 0.64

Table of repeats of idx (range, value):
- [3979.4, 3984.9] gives 10.2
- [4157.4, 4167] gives 10.9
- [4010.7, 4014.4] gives 10.1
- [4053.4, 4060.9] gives 10.5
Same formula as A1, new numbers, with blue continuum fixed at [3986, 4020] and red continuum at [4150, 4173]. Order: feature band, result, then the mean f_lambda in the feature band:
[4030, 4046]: -0.02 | 11.1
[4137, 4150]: 0.05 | 10.3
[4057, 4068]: -0.01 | 10.9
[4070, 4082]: 0.02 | 10.7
